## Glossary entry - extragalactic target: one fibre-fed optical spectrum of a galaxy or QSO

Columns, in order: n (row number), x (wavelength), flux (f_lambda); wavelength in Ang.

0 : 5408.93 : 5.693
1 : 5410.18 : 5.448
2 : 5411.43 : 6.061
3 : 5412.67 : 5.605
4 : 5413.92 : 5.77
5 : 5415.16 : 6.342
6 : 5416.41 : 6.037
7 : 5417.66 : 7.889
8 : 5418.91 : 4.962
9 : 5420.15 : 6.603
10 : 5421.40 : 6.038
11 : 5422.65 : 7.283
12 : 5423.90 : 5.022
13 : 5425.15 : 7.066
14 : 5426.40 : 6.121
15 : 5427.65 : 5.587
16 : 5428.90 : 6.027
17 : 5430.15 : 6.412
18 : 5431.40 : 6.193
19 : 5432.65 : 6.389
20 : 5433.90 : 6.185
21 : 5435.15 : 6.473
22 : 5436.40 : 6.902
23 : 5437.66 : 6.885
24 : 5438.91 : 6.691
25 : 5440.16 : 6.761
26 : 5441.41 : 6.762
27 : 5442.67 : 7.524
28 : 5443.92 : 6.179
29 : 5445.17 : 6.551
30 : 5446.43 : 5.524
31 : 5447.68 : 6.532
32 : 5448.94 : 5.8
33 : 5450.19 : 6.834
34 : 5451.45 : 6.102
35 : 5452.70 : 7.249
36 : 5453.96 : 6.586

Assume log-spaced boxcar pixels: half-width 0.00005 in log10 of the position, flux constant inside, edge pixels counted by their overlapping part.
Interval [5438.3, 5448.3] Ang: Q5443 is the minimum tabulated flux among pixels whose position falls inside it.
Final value 5.524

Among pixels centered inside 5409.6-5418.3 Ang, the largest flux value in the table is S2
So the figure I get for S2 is 7.889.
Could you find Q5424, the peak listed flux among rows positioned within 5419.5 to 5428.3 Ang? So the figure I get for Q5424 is 7.283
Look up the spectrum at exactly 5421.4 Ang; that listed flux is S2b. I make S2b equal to 6.038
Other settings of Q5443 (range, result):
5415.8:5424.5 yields 4.962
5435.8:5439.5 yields 6.691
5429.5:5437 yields 6.185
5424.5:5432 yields 5.587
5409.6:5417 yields 5.448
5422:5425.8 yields 5.022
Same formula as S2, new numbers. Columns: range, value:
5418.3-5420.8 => 6.603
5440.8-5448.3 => 7.524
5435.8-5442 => 6.902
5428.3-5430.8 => 6.412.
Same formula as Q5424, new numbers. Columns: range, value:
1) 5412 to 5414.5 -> 5.77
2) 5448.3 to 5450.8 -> 6.834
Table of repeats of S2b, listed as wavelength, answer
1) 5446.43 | 5.524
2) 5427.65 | 5.587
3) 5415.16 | 6.342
